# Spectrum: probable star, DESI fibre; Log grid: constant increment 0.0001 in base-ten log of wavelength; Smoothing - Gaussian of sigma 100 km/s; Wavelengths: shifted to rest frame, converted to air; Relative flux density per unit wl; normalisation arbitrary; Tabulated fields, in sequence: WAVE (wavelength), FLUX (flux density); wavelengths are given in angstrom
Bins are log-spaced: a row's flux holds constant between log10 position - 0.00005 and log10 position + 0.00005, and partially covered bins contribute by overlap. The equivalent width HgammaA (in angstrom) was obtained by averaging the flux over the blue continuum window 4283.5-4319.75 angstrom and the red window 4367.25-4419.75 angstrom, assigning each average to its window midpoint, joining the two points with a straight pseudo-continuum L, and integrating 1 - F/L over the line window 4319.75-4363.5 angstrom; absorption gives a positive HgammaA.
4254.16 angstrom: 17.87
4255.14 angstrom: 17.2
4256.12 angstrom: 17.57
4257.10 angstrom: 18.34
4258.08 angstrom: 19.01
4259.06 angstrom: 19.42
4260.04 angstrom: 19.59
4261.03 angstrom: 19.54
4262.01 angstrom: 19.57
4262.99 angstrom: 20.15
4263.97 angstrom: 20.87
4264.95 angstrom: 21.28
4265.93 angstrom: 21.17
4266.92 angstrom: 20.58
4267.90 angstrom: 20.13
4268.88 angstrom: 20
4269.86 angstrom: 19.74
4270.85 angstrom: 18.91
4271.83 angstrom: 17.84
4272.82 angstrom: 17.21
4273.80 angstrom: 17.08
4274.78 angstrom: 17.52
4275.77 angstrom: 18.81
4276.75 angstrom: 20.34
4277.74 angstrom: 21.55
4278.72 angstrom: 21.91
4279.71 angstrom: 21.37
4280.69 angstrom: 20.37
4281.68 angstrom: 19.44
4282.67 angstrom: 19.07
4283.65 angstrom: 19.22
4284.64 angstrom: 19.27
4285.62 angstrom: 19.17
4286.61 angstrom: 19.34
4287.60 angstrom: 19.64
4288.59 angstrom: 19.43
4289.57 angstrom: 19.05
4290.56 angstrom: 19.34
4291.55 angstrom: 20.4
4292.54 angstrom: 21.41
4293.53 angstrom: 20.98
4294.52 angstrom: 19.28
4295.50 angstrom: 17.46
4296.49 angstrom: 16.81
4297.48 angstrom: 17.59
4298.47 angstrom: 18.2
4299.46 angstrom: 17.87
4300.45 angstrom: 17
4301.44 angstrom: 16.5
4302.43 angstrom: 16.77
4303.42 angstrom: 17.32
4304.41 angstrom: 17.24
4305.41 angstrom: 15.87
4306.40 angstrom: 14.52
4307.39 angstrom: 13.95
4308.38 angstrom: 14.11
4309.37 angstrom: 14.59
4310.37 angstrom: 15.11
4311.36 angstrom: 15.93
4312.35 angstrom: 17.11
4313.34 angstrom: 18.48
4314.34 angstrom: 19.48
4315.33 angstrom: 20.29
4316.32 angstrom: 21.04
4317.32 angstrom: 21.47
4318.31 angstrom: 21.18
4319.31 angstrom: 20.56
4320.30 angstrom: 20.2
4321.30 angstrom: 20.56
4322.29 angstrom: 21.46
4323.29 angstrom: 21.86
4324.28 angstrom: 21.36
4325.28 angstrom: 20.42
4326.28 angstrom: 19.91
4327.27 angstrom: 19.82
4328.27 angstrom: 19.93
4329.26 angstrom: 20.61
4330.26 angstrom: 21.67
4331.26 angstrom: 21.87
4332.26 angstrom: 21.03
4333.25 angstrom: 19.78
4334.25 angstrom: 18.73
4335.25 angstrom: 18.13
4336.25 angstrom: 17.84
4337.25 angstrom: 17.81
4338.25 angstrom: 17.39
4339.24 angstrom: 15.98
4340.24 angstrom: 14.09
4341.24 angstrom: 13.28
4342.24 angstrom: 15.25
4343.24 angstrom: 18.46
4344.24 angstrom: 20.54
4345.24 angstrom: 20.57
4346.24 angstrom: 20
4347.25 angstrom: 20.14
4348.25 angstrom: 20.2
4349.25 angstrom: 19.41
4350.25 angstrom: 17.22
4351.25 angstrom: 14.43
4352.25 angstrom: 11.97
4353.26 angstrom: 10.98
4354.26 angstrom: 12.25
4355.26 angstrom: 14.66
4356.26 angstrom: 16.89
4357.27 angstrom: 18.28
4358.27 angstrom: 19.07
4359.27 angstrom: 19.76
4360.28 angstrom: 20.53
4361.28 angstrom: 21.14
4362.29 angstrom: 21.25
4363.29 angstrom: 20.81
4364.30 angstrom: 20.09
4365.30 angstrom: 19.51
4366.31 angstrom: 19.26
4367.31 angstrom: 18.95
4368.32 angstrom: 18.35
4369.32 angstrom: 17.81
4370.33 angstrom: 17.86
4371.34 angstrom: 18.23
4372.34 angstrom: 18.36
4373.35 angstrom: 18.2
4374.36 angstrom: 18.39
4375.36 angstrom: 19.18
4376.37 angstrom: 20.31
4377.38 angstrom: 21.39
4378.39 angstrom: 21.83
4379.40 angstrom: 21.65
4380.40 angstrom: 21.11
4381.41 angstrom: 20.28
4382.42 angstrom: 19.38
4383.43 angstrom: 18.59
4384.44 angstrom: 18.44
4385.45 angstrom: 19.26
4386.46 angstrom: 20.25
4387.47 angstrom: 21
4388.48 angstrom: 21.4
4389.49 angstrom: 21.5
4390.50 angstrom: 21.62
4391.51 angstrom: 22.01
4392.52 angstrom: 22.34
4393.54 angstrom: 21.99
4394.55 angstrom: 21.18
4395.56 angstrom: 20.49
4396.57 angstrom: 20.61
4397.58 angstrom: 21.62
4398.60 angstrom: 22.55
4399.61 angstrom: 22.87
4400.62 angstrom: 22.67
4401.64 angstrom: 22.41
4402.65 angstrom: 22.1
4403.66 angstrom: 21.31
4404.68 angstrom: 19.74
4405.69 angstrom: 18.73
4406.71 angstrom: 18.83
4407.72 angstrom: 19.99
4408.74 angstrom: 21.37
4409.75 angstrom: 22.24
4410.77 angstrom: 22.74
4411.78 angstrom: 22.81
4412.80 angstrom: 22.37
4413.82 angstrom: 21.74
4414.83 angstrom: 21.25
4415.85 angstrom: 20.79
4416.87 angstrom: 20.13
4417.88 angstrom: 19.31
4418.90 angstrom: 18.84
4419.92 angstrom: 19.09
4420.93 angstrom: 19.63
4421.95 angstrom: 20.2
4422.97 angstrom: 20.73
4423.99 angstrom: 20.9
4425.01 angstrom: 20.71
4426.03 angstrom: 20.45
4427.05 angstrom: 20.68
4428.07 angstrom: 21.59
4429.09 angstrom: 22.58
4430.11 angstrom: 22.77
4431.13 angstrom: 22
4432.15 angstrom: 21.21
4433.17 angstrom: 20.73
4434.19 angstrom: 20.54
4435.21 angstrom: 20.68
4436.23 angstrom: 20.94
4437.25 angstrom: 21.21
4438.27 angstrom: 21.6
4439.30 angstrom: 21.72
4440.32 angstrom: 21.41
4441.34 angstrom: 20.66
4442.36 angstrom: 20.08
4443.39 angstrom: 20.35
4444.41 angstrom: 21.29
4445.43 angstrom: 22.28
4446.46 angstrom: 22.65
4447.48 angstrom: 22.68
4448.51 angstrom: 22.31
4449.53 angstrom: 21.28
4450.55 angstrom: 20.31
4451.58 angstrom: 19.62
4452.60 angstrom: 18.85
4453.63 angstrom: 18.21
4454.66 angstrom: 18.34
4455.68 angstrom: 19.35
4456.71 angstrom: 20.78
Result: 1.4 angstrom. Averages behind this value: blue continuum 18.2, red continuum 20.6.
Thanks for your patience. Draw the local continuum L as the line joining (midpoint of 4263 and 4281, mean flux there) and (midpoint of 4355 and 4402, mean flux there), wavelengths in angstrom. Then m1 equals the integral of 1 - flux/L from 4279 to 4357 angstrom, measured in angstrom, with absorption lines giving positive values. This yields 6.3 angstrom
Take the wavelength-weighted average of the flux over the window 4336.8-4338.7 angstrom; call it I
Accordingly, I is 17.6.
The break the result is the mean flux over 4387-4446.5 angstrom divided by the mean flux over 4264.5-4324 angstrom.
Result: 1.12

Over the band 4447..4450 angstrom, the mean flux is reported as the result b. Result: 22.1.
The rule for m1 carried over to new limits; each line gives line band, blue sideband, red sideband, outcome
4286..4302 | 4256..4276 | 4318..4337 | 0.8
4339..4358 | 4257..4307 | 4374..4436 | 3.3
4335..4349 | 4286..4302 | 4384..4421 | 1.4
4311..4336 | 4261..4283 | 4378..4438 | 0.1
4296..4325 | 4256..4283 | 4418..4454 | 2.7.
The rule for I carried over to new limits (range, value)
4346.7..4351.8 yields 18.2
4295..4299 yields 17.6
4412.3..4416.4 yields 21.5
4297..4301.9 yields 17.4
